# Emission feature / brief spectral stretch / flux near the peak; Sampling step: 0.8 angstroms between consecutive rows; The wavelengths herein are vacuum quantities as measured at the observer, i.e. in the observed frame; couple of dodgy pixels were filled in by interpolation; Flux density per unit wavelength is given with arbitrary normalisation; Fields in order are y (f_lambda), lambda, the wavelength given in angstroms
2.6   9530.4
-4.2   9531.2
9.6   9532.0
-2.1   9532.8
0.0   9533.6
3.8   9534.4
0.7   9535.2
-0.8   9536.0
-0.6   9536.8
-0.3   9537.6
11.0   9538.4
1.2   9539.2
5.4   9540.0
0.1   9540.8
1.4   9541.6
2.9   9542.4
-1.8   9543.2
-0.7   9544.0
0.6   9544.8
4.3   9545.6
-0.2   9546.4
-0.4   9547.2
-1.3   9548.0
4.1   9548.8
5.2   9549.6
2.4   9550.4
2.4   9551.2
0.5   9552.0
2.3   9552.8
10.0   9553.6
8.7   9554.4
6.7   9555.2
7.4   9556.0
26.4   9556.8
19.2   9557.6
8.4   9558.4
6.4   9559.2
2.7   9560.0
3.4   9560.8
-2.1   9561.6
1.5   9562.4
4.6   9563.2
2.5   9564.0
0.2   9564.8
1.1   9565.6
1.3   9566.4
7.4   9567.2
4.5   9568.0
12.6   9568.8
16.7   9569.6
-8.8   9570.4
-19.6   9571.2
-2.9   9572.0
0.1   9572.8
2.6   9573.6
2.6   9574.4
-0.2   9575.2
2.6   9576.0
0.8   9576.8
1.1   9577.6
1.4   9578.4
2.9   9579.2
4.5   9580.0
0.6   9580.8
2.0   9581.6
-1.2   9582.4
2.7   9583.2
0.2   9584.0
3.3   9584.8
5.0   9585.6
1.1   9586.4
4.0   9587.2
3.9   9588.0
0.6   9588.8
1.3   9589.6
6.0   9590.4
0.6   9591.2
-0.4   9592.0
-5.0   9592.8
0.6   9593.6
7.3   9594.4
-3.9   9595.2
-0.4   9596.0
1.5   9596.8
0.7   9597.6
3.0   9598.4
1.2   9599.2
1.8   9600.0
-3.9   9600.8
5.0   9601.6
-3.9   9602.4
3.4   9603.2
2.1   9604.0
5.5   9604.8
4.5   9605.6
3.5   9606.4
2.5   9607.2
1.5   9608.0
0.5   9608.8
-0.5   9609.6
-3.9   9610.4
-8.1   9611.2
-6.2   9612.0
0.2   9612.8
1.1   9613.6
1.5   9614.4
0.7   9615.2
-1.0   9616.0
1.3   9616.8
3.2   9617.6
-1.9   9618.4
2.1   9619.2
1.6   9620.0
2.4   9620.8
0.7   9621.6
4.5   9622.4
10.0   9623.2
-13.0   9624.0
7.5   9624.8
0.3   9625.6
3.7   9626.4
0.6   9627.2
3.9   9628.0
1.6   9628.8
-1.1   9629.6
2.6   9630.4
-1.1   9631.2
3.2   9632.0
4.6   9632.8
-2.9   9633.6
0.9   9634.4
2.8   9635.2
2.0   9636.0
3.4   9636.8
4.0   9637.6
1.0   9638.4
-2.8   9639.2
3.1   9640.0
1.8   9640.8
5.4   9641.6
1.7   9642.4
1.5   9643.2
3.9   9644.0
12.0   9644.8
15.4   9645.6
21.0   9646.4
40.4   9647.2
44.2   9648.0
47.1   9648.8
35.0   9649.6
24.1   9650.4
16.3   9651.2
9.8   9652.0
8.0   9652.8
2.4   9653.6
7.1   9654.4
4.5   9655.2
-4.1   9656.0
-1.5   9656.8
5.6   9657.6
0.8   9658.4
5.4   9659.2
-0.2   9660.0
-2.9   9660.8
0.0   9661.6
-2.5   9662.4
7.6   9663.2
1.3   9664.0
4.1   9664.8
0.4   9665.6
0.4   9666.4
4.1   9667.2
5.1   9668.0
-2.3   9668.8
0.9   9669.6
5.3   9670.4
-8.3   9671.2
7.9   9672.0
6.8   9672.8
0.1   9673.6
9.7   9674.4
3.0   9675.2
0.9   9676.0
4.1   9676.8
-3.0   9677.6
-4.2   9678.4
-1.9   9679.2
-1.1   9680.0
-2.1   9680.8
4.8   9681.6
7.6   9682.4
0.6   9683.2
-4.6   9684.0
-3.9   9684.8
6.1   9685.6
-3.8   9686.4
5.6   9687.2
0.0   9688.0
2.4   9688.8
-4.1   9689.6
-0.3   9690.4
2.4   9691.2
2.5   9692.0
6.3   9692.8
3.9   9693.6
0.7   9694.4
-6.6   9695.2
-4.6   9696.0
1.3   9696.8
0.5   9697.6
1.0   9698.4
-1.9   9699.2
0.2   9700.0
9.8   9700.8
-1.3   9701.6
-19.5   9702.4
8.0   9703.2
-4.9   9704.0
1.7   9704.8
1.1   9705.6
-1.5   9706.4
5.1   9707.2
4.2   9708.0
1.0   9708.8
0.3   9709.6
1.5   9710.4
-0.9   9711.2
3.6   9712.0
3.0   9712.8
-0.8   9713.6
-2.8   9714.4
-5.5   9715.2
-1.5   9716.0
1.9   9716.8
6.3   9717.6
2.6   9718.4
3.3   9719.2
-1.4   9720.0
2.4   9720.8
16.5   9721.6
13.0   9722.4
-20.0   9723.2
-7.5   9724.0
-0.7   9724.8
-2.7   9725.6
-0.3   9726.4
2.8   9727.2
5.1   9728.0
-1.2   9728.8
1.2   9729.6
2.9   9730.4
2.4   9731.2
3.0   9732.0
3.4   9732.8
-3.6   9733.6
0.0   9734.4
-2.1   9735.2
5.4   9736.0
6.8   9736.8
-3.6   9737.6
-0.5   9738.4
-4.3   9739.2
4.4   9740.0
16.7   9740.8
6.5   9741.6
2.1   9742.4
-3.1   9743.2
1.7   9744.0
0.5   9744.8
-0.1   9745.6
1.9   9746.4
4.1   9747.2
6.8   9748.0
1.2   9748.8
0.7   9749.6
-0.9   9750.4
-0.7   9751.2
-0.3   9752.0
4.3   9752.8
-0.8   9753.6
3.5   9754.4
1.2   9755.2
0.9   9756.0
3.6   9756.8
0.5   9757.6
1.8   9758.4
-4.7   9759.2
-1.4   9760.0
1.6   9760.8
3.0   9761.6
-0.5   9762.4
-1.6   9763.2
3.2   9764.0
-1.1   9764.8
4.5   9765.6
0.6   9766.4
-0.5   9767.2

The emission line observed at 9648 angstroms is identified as [O III] 5007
